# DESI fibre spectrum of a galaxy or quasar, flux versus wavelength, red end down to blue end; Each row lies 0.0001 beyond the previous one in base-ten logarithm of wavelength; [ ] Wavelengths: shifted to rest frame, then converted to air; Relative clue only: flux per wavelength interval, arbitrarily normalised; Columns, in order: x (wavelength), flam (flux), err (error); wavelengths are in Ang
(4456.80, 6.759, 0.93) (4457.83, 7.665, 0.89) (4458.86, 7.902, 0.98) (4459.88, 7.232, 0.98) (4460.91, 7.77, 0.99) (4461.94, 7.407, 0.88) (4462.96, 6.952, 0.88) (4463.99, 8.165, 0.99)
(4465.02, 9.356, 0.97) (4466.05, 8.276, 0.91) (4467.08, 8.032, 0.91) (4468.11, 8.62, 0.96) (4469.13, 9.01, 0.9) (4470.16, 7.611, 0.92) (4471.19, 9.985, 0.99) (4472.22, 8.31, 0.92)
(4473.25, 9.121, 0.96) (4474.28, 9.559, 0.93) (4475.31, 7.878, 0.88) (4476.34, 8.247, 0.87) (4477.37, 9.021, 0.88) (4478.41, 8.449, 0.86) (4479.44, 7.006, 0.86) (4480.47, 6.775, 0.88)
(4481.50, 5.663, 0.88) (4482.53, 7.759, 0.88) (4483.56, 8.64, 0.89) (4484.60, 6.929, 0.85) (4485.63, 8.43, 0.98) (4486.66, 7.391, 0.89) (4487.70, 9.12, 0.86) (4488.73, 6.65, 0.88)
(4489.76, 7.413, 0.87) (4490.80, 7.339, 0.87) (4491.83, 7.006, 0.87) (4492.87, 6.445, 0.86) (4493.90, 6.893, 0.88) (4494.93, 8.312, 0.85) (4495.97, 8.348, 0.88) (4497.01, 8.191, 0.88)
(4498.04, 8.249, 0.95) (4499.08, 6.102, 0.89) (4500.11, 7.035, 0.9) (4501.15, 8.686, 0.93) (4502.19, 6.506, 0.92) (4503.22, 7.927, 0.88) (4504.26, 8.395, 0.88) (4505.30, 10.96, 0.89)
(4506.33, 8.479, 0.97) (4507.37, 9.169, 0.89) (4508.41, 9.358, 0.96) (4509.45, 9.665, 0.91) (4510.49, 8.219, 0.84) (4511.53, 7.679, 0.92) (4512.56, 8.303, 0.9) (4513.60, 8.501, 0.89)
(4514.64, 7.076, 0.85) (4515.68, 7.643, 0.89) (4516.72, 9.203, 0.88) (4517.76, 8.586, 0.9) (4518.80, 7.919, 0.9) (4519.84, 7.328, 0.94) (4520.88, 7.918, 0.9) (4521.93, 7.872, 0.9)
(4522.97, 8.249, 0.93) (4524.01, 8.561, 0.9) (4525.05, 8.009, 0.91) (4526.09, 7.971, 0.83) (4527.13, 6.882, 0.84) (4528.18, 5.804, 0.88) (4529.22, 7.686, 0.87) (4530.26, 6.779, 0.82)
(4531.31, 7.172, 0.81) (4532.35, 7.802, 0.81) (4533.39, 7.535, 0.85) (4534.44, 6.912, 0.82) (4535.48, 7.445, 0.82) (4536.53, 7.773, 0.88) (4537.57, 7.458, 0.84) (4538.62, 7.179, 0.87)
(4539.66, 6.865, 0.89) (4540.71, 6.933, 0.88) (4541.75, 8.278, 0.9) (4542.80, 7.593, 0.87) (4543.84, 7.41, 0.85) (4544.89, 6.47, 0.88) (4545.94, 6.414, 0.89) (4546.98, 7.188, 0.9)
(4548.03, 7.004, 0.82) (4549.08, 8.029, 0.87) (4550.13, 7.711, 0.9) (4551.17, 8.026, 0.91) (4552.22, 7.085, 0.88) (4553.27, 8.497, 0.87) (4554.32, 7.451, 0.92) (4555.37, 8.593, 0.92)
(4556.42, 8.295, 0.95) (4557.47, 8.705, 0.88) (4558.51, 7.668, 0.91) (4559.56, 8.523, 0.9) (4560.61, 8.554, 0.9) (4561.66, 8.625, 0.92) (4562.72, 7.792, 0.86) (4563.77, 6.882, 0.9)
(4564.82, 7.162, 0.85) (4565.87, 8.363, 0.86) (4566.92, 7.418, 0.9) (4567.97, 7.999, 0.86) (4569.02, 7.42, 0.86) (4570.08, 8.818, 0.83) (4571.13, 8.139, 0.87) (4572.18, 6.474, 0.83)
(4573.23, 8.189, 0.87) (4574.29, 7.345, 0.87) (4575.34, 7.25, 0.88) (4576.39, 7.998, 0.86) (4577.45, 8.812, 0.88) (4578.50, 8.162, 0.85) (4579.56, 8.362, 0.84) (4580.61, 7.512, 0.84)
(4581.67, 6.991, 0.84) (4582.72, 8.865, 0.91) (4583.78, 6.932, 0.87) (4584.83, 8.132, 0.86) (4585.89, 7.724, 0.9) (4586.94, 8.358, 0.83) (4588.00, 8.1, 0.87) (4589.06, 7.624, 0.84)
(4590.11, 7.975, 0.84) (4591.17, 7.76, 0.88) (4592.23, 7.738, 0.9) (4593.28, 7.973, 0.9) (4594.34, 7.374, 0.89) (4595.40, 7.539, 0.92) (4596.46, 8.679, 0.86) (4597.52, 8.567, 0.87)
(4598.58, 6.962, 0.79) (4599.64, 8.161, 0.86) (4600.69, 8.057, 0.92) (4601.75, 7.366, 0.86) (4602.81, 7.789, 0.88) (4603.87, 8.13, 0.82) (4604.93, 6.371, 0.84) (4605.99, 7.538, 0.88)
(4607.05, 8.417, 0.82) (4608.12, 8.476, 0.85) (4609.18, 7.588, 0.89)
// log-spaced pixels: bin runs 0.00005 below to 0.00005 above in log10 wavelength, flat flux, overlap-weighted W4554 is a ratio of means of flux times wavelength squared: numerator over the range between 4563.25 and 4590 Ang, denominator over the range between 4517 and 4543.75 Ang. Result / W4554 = 1.1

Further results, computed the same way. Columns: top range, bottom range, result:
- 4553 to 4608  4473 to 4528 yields 1.03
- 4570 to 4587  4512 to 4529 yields 1.02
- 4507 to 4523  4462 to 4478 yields 0.99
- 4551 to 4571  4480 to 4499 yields 1.10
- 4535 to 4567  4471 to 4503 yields 1.02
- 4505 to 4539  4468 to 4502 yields 1.03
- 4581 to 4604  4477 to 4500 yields 1.09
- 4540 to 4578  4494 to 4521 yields 0.97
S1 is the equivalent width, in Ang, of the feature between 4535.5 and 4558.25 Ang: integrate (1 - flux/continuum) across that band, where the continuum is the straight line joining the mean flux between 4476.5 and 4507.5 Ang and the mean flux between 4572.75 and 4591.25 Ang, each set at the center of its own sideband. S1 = 0.8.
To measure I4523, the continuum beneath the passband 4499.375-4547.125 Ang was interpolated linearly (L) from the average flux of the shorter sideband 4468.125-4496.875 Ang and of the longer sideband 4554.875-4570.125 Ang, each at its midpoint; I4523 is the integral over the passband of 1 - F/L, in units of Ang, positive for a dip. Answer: 1.1 Ang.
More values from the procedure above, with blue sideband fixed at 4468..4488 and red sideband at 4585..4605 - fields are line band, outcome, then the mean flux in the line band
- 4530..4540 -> 0.9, 7.31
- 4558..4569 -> 0.1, 7.88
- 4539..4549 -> 1.0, 7.17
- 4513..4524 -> 0.0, 8.05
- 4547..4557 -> 0.2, 7.82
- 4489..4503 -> 1.2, 7.42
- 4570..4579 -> 0.0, 7.87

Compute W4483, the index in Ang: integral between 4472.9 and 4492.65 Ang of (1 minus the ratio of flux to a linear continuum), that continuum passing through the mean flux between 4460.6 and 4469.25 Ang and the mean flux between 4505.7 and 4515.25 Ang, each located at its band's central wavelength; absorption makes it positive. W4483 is 1.2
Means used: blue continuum 8.15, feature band 7.78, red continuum 8.52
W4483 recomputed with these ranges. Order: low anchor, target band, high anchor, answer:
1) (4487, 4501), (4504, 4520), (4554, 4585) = -2.0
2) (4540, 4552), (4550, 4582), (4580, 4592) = -1.4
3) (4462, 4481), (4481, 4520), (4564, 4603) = 1.2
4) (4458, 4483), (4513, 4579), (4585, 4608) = 1.9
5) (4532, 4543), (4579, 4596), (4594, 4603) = -0.1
